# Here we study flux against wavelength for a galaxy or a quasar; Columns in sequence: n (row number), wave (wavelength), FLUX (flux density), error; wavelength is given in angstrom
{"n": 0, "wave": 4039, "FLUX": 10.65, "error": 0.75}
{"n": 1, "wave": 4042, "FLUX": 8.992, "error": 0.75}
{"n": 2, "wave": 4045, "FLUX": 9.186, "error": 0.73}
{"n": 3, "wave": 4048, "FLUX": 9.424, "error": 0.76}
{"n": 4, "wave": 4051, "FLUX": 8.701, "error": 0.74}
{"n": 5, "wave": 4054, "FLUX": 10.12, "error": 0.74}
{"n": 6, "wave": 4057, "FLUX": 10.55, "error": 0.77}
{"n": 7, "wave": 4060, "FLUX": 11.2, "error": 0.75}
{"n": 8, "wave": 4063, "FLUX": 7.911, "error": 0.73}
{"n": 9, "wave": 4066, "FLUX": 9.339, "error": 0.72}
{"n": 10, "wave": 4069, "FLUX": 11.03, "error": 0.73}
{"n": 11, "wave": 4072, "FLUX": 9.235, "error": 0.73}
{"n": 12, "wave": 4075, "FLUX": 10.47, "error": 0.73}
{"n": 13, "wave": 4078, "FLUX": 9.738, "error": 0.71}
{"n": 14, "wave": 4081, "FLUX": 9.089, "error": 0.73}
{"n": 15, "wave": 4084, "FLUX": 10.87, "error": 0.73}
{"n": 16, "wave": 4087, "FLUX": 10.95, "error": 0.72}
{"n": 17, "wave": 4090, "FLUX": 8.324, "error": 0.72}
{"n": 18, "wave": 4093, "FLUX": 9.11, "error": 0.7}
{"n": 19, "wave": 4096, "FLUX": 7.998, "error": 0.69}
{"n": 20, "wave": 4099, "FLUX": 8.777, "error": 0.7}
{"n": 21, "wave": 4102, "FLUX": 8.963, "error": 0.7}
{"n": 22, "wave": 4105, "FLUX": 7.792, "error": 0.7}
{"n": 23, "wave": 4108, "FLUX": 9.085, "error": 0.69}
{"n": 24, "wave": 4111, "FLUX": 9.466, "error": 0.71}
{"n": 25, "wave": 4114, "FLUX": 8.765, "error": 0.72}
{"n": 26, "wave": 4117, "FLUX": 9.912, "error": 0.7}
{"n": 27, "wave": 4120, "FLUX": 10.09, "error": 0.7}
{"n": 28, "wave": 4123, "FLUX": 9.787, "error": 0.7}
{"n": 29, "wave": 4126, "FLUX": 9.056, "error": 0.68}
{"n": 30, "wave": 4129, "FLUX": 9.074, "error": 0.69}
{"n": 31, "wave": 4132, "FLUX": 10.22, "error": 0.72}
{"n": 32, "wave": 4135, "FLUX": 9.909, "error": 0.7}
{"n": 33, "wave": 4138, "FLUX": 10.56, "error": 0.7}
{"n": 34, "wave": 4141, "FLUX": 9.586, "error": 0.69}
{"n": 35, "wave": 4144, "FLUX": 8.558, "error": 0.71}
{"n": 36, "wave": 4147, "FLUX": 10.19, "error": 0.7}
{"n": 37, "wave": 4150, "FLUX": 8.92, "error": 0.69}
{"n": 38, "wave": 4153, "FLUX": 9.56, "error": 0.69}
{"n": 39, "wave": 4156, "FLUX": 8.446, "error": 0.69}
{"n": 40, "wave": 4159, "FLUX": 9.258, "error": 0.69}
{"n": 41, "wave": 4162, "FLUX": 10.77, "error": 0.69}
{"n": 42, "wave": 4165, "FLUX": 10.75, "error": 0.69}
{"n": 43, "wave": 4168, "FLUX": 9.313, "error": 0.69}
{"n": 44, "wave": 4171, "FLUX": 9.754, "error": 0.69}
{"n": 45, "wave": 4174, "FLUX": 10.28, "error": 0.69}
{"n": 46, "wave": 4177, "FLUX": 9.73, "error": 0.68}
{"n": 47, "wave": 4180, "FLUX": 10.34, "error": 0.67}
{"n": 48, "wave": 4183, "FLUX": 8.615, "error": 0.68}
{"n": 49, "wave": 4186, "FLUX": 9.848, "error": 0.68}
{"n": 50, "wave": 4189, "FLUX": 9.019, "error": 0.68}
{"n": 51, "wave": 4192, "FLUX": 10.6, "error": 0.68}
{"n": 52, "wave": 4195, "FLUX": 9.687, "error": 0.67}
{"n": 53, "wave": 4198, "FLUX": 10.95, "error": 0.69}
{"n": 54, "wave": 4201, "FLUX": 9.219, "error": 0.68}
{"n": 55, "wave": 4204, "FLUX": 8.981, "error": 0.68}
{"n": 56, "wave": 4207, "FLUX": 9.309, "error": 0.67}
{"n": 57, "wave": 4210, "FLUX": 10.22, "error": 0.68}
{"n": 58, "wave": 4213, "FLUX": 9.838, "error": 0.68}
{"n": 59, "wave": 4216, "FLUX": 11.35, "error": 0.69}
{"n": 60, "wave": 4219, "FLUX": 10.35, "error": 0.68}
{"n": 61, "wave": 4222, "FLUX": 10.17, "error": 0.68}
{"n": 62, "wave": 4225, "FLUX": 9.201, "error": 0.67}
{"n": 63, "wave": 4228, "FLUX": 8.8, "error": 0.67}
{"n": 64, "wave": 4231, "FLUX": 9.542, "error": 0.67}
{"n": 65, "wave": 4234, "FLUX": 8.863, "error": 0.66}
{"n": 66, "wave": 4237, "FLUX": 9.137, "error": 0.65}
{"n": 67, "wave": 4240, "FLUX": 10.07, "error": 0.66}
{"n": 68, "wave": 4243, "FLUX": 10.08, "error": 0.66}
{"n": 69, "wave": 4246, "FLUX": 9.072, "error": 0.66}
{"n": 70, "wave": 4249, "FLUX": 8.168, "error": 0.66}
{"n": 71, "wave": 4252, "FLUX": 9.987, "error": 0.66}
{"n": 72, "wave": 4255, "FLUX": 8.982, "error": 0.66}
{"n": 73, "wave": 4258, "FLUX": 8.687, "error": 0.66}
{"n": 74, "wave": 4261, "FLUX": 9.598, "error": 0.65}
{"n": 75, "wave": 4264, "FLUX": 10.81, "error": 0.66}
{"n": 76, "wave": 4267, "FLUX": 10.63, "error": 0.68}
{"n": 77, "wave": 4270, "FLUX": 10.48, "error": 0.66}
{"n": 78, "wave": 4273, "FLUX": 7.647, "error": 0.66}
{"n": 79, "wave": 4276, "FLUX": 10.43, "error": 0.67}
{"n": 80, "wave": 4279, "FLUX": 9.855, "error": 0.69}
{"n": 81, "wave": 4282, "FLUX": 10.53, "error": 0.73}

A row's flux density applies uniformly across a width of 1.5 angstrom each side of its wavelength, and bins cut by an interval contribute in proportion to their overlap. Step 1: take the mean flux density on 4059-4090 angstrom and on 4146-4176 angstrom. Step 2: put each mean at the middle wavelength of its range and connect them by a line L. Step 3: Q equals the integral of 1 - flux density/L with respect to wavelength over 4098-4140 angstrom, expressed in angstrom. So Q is 1.7 angstrom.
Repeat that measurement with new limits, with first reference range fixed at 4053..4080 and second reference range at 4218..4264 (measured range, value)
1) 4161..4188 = -0.80 angstrom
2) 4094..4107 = 1.85 angstrom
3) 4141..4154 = 0.49 angstrom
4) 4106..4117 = 0.72 angstrom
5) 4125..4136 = 0.19 angstrom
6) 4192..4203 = -0.52 angstrom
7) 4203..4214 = -0.10 angstrom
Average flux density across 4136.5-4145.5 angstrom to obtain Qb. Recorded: 9.57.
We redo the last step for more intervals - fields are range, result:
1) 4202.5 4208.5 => 9.14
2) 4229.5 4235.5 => 9.2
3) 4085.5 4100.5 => 9.03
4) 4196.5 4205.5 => 9.72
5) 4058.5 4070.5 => 9.87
